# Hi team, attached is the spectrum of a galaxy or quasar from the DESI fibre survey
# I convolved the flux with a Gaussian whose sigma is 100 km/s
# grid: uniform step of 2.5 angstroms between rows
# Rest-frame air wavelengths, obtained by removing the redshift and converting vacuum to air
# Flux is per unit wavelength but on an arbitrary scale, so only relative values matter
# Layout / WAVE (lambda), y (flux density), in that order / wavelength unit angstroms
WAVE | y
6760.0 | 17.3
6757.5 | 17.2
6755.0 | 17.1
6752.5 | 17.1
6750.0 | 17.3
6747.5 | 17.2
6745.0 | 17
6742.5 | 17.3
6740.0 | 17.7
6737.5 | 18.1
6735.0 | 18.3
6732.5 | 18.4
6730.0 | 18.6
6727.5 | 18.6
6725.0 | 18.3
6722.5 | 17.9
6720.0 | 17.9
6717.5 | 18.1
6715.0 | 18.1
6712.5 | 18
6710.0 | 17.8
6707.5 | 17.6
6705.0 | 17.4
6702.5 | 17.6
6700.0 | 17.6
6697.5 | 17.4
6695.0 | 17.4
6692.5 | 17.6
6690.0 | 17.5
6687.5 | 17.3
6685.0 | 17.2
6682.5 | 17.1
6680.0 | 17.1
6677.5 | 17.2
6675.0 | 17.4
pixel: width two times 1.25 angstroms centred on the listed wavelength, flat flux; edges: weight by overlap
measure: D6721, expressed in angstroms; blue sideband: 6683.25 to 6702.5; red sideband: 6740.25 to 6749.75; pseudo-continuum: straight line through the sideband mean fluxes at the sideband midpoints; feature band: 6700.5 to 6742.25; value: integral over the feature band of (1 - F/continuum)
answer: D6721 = -1.6 angstroms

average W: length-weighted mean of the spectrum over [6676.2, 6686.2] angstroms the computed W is 17.2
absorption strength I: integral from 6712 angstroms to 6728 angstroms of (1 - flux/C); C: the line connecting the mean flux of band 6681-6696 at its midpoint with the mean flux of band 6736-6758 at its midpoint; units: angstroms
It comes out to -0.7 angstroms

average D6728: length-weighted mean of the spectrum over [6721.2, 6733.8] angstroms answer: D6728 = 18.4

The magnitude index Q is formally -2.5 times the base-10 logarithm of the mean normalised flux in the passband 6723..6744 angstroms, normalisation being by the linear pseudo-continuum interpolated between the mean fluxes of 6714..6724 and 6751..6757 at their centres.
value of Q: -0.03 mag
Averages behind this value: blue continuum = 18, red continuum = 17.1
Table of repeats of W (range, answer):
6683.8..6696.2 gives 17.4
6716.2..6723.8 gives 18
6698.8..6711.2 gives 17.6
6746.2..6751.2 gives 17.2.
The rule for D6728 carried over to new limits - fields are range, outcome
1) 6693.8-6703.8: 17.5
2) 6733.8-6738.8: 18.2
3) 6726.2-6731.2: 18.6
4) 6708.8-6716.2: 18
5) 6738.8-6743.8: 17.5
